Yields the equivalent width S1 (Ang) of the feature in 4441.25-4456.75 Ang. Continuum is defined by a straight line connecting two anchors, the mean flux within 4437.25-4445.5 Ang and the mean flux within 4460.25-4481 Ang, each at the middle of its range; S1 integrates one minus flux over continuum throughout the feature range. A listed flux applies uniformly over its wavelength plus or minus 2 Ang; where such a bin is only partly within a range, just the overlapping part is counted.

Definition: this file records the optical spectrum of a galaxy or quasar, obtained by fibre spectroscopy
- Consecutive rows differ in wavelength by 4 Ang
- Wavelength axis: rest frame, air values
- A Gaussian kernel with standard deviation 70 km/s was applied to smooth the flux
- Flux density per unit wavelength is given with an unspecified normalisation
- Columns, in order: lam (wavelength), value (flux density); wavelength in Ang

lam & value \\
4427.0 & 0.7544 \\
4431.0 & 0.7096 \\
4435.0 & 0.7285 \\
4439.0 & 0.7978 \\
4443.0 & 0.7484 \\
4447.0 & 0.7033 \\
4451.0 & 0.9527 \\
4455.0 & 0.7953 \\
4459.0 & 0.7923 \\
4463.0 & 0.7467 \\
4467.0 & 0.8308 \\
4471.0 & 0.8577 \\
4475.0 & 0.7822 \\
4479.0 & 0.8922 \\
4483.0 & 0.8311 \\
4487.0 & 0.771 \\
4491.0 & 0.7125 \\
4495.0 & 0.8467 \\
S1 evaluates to -0.4 Ang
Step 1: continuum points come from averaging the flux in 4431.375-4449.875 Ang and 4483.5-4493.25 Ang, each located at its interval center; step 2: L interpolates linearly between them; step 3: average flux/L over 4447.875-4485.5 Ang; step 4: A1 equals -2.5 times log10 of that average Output -0.10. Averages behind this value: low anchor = 0.751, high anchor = 0.758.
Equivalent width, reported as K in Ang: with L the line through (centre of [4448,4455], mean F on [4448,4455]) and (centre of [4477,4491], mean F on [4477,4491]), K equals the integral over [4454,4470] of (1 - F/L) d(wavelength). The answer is 1.1 Ang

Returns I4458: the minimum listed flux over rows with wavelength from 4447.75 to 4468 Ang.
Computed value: 0.7467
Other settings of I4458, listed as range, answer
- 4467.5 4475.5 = 0.7822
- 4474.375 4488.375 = 0.771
